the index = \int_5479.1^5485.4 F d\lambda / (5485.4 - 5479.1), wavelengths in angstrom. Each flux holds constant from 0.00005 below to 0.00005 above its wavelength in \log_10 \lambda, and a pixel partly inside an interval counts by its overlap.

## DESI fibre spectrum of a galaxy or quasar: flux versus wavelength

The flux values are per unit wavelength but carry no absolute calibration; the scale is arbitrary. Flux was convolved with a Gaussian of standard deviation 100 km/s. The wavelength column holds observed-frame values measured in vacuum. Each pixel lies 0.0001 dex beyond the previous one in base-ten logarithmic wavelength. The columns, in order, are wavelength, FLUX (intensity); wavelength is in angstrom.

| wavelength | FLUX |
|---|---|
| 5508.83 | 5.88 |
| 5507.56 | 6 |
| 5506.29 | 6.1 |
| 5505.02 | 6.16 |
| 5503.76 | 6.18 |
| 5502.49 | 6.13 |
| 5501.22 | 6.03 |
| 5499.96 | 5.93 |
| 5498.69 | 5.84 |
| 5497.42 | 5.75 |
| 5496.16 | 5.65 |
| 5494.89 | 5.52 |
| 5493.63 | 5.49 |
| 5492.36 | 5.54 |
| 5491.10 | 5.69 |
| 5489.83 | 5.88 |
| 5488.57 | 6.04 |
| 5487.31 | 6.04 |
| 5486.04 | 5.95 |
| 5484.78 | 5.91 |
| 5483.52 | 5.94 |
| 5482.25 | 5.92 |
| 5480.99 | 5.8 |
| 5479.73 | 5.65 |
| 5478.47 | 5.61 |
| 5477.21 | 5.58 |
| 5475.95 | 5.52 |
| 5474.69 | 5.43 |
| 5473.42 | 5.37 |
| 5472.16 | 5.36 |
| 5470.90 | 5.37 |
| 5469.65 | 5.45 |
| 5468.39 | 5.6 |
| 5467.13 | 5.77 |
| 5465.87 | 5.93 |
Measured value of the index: 5.84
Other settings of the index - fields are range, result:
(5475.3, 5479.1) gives 5.58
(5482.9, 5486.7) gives 5.93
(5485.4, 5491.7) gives 5.92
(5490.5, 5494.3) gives 5.58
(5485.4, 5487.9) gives 5.99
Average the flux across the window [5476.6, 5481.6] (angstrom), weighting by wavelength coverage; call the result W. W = 5.67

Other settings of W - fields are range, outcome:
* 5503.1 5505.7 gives 6.17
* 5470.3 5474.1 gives 5.35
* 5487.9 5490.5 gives 5.96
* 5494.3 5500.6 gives 5.74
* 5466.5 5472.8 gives 5.52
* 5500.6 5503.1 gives 6.07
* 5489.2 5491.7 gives 5.78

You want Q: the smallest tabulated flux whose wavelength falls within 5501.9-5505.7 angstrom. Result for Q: 6.13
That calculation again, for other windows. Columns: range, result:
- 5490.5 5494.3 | 5.49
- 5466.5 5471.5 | 5.37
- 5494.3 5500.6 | 5.52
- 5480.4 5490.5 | 5.8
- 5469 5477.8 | 5.36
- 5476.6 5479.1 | 5.58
